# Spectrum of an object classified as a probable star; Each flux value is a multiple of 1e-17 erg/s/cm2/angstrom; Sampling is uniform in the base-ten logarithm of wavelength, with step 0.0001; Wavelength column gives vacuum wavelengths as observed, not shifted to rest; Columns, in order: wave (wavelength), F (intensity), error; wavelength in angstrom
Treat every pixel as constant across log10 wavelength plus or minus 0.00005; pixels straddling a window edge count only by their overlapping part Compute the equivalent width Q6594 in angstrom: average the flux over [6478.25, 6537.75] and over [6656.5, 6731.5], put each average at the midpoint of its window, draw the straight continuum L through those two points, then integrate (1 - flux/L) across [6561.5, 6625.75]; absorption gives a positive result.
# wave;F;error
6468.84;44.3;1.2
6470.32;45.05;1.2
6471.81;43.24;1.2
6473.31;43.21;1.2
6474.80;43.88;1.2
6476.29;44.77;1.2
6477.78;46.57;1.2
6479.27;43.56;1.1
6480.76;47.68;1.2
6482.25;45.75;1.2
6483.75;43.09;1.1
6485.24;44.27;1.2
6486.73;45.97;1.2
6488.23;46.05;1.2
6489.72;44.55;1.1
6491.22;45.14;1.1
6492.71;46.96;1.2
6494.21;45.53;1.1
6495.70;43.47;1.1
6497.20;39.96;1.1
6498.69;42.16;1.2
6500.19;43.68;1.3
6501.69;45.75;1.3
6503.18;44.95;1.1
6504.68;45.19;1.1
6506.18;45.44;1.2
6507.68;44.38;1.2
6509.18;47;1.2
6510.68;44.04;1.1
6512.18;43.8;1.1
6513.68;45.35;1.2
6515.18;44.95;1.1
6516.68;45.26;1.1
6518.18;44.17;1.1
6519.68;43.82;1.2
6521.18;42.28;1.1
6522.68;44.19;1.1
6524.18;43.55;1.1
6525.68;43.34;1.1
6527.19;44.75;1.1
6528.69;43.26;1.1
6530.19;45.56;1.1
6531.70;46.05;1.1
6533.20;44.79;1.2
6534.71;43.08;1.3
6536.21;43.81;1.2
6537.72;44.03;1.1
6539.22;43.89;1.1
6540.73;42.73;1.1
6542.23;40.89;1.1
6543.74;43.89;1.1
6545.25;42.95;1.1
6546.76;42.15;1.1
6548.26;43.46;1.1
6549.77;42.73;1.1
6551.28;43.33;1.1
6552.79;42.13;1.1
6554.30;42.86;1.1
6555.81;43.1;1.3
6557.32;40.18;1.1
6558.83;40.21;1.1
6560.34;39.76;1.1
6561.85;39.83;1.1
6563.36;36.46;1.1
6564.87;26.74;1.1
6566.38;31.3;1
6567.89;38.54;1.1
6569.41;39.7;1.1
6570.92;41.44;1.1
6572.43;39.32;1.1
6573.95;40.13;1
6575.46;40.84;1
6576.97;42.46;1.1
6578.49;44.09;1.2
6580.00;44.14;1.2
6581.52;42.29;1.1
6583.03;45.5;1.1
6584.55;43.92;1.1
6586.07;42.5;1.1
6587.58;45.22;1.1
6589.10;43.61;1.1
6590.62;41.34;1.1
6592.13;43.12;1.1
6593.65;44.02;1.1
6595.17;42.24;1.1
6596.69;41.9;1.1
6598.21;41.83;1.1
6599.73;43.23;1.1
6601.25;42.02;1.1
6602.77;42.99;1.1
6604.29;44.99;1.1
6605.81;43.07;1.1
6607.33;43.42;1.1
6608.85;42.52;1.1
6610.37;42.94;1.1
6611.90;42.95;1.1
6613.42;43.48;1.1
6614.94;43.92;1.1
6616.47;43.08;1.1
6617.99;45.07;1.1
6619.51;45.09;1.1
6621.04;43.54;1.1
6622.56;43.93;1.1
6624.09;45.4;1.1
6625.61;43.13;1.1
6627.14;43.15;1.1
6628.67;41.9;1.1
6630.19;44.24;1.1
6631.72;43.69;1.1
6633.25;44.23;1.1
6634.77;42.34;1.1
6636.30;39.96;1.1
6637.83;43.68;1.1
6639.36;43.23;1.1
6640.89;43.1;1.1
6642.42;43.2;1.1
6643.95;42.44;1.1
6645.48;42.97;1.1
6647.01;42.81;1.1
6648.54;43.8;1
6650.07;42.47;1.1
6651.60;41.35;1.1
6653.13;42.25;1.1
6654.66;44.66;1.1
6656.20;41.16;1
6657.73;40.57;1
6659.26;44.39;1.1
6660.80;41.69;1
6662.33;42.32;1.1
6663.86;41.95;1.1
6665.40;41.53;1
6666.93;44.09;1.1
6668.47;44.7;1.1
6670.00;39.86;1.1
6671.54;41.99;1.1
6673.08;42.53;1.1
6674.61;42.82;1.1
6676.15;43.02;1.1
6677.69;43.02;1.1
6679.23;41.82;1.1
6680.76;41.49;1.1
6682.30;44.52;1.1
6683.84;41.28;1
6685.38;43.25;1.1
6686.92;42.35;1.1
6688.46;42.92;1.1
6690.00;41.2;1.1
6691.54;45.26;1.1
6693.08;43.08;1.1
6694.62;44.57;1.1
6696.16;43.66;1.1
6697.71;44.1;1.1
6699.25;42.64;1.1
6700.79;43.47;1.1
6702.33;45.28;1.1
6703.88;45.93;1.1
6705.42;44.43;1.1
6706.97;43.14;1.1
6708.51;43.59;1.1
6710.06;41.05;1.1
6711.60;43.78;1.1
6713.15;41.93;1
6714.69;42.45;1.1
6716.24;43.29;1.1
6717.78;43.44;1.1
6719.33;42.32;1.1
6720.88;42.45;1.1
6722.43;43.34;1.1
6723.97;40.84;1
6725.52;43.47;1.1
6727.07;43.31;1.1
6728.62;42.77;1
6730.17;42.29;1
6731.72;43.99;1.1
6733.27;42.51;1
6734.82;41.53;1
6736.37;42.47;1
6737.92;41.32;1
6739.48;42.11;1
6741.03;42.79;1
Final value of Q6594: 2.5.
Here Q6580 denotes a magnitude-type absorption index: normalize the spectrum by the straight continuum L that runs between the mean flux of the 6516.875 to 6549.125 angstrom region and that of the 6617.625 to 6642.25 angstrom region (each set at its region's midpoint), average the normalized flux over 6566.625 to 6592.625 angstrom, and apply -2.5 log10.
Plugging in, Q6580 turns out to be 0.04 mag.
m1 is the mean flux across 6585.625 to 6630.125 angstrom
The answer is 43.3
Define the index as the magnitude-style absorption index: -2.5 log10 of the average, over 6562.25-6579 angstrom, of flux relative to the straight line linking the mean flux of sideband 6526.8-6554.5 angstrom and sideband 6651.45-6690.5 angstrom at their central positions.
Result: 0.13 mag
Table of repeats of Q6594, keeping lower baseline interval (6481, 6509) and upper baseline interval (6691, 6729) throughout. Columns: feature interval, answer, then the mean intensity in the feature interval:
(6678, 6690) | 0.3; 42.5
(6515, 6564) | 1.6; 42.9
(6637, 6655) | 0.3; 43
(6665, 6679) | 0.3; 42.6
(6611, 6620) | 0.0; 43.9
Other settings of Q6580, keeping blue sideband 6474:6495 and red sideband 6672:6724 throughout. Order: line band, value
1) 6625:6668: 0.022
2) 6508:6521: 0.007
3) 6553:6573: 0.156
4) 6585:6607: 0.028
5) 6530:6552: 0.030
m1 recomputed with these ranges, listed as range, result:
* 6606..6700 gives 43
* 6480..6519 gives 44.8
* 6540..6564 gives 41.7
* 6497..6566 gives 42.9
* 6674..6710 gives 43.3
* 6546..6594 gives 41.1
